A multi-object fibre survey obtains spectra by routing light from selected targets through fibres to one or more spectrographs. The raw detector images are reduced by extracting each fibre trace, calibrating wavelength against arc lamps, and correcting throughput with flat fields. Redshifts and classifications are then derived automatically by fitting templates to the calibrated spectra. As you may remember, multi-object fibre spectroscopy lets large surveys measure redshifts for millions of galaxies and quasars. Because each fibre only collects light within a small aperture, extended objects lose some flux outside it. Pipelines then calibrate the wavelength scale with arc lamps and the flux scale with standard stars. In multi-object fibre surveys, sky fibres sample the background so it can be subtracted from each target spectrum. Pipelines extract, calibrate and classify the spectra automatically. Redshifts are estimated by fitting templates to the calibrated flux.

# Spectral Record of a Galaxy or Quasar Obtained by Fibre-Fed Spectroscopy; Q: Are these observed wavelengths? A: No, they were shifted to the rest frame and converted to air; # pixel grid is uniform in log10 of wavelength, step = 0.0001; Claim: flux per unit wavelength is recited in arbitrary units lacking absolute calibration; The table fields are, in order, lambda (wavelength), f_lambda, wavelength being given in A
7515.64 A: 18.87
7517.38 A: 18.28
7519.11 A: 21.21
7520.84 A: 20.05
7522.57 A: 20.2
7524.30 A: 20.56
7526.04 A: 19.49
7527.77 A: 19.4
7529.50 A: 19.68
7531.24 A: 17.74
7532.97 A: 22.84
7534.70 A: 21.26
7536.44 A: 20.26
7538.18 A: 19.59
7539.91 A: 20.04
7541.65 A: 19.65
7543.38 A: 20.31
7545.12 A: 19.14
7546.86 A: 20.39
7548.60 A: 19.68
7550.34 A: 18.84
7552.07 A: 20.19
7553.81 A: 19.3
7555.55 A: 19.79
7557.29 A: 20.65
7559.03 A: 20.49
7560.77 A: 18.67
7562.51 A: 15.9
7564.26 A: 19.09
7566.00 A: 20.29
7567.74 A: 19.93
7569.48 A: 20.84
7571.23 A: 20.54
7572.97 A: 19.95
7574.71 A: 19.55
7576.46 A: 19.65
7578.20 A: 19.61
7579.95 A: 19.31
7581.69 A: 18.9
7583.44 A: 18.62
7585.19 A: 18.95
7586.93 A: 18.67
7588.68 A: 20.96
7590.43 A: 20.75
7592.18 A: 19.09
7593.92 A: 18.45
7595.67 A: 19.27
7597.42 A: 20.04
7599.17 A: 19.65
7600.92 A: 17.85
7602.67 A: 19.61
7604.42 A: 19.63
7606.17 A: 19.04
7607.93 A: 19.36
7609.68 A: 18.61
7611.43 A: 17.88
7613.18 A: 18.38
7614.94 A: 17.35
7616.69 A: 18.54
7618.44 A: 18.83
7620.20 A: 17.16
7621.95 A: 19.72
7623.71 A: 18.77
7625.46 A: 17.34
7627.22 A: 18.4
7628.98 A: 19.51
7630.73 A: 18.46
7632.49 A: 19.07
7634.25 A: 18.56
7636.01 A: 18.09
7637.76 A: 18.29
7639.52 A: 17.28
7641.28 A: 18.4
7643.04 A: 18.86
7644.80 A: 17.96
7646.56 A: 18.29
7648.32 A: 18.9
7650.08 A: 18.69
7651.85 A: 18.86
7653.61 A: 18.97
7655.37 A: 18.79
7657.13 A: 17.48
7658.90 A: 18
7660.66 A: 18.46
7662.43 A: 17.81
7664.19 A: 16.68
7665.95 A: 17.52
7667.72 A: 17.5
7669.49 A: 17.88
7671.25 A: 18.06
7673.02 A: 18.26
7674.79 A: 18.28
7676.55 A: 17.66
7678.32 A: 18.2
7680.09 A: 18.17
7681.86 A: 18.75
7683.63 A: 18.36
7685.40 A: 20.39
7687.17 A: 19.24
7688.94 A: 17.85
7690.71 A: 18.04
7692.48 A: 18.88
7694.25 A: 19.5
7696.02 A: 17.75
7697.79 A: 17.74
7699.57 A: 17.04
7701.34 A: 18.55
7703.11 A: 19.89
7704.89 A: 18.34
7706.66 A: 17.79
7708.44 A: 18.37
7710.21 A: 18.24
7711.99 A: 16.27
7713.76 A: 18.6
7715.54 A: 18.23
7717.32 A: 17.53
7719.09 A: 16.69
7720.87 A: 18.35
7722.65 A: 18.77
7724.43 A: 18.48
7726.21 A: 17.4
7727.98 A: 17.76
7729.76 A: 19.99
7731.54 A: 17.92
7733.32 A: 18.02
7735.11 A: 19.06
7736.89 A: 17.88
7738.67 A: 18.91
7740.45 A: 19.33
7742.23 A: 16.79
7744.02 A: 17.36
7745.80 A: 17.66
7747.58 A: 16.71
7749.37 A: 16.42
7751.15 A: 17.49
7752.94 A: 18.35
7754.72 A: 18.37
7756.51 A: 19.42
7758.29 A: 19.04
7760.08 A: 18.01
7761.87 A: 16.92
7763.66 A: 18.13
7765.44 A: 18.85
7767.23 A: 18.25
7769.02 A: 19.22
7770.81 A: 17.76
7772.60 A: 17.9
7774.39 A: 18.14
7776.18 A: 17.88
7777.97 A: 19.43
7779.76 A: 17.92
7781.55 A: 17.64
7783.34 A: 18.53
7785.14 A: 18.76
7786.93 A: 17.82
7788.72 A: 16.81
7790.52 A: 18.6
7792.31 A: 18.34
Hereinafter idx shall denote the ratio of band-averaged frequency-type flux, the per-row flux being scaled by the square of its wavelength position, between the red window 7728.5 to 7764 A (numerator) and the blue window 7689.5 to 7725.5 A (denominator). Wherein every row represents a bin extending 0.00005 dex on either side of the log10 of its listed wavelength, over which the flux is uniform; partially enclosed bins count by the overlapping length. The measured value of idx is 1.0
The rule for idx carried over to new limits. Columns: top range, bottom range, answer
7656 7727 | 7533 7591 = 0.95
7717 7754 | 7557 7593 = 0.96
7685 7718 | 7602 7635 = 1.00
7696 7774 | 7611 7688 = 1.01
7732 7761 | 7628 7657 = 1.00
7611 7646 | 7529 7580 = 0.95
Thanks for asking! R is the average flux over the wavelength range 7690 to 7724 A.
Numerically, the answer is 18.1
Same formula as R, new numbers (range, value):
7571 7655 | 18.9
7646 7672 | 18.1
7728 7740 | 18.6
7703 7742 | 18.2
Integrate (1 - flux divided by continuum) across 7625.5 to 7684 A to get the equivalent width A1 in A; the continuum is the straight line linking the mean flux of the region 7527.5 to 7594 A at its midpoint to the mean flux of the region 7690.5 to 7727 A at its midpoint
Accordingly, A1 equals 1.4 A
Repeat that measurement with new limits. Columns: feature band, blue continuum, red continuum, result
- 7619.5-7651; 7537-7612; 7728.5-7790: 1.0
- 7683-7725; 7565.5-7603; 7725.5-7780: 0.6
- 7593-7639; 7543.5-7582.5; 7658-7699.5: 0.7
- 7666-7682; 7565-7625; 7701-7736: 0.5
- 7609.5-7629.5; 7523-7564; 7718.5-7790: 0.8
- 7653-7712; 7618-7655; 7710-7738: 0.2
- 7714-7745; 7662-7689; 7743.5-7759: -0.3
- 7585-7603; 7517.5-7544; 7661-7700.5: -0.1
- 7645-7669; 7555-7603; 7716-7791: 0.9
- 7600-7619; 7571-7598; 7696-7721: 0.5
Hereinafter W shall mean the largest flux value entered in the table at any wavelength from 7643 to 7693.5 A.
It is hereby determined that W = 20.39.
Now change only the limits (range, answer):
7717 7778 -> 19.99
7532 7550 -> 22.84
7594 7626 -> 20.04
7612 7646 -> 19.72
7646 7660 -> 18.97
